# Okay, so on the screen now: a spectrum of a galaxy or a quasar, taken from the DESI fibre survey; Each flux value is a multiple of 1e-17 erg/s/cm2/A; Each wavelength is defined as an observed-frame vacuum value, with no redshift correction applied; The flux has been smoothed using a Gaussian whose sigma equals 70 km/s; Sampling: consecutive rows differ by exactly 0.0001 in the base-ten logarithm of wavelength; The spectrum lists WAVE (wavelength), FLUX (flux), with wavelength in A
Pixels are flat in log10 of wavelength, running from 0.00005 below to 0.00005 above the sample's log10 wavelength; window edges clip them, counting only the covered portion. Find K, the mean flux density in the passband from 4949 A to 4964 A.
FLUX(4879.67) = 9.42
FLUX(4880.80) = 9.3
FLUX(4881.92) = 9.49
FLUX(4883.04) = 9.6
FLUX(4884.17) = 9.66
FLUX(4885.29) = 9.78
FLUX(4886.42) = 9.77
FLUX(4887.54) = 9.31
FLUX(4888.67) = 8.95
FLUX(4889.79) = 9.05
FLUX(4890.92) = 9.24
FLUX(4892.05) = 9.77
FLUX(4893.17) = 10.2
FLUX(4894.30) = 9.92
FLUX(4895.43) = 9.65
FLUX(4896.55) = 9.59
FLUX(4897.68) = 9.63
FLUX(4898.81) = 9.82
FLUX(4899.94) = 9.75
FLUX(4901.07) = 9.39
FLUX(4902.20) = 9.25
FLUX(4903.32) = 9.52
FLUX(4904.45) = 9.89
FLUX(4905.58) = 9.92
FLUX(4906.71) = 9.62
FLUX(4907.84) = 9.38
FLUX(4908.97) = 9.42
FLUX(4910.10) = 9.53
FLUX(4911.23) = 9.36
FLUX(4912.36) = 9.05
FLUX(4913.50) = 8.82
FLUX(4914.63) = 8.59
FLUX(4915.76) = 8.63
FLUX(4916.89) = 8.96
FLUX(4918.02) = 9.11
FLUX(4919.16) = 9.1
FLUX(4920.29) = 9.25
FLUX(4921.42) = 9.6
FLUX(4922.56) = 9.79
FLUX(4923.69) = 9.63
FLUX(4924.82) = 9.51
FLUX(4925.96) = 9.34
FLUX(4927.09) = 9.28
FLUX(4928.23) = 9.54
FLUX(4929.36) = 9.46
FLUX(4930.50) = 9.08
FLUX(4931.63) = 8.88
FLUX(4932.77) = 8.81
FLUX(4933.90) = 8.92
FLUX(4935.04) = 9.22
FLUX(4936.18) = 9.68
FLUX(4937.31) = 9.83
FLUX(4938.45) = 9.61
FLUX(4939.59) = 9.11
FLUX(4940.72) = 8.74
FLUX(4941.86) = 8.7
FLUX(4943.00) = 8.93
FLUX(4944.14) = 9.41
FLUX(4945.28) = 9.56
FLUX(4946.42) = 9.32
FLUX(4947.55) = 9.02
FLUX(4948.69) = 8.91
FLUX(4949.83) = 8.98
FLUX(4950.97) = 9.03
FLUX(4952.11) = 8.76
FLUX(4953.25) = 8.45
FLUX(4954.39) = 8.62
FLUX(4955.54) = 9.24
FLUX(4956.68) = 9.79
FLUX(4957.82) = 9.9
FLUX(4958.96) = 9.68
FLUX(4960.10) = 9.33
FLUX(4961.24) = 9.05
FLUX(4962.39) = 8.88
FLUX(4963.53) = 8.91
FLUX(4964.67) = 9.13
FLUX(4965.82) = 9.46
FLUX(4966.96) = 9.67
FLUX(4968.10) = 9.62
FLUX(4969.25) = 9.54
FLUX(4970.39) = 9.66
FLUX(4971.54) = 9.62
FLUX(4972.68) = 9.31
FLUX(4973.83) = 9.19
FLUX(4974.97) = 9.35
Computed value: 9.12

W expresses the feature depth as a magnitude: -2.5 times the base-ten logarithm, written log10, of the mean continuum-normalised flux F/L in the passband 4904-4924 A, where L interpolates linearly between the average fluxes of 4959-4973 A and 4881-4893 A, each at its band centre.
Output 0.02 mag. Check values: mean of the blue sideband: 9.49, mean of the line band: 9.3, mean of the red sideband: 9.36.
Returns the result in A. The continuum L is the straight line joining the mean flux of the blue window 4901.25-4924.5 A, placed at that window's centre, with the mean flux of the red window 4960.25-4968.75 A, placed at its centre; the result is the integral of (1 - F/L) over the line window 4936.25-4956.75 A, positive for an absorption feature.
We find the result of 0.4 A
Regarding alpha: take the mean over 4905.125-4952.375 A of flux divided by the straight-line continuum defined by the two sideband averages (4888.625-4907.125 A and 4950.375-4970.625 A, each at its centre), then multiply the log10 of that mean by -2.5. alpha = 0.02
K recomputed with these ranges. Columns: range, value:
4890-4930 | 9.44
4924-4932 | 9.32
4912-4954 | 9.15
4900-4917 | 9.31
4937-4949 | 9.19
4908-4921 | 9.09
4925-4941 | 9.27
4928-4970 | 9.21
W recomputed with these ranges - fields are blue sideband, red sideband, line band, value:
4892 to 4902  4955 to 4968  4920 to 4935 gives 0.03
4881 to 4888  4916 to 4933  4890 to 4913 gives -0.01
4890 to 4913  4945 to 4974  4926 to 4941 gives 0.02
